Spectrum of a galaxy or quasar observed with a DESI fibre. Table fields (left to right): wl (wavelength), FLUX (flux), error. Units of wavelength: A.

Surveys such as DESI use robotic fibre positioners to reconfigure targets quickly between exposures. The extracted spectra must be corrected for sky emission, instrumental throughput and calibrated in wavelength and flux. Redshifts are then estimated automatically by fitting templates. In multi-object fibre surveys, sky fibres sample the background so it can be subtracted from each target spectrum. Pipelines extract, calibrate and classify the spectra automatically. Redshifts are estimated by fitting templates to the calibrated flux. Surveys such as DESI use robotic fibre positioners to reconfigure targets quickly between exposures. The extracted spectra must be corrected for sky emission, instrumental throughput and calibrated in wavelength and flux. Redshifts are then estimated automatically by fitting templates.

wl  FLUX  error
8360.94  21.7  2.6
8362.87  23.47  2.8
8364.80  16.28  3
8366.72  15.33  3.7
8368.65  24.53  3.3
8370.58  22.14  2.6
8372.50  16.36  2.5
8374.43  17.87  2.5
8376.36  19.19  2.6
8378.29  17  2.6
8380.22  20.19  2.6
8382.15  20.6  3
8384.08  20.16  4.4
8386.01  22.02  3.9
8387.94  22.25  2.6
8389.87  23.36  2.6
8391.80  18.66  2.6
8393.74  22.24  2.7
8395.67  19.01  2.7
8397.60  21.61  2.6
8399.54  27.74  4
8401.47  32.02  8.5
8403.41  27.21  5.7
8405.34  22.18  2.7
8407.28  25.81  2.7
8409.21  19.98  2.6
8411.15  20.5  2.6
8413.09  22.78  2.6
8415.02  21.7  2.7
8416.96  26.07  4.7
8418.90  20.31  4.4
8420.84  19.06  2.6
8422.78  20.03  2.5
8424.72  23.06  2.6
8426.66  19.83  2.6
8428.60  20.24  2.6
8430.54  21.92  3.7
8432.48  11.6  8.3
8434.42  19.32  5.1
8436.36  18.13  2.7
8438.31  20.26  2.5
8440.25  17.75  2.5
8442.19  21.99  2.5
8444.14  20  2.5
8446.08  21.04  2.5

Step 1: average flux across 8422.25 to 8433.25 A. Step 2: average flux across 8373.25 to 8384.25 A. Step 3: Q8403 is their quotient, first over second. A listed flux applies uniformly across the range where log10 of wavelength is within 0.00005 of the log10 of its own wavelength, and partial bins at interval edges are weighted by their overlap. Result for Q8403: 1.0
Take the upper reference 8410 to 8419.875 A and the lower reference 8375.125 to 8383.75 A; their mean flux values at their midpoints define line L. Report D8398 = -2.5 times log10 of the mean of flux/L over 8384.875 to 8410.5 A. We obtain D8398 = -0.125 mag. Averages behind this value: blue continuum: 19.3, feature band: 23.3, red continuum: 22.2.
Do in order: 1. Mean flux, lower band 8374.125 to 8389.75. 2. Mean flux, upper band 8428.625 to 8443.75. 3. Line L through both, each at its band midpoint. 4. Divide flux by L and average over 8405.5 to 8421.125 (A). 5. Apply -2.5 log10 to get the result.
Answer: -0.14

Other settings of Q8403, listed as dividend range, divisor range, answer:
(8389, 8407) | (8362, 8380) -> 1.25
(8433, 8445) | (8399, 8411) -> 0.76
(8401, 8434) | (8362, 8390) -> 1.09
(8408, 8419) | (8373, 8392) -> 1.10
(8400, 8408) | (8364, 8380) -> 1.44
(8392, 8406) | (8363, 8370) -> 1.25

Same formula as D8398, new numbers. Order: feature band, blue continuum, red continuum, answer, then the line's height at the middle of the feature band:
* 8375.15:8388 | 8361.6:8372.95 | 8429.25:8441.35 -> -0.03 mag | 19.5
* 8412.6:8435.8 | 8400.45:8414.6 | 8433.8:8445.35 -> 0.08 mag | 21.9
